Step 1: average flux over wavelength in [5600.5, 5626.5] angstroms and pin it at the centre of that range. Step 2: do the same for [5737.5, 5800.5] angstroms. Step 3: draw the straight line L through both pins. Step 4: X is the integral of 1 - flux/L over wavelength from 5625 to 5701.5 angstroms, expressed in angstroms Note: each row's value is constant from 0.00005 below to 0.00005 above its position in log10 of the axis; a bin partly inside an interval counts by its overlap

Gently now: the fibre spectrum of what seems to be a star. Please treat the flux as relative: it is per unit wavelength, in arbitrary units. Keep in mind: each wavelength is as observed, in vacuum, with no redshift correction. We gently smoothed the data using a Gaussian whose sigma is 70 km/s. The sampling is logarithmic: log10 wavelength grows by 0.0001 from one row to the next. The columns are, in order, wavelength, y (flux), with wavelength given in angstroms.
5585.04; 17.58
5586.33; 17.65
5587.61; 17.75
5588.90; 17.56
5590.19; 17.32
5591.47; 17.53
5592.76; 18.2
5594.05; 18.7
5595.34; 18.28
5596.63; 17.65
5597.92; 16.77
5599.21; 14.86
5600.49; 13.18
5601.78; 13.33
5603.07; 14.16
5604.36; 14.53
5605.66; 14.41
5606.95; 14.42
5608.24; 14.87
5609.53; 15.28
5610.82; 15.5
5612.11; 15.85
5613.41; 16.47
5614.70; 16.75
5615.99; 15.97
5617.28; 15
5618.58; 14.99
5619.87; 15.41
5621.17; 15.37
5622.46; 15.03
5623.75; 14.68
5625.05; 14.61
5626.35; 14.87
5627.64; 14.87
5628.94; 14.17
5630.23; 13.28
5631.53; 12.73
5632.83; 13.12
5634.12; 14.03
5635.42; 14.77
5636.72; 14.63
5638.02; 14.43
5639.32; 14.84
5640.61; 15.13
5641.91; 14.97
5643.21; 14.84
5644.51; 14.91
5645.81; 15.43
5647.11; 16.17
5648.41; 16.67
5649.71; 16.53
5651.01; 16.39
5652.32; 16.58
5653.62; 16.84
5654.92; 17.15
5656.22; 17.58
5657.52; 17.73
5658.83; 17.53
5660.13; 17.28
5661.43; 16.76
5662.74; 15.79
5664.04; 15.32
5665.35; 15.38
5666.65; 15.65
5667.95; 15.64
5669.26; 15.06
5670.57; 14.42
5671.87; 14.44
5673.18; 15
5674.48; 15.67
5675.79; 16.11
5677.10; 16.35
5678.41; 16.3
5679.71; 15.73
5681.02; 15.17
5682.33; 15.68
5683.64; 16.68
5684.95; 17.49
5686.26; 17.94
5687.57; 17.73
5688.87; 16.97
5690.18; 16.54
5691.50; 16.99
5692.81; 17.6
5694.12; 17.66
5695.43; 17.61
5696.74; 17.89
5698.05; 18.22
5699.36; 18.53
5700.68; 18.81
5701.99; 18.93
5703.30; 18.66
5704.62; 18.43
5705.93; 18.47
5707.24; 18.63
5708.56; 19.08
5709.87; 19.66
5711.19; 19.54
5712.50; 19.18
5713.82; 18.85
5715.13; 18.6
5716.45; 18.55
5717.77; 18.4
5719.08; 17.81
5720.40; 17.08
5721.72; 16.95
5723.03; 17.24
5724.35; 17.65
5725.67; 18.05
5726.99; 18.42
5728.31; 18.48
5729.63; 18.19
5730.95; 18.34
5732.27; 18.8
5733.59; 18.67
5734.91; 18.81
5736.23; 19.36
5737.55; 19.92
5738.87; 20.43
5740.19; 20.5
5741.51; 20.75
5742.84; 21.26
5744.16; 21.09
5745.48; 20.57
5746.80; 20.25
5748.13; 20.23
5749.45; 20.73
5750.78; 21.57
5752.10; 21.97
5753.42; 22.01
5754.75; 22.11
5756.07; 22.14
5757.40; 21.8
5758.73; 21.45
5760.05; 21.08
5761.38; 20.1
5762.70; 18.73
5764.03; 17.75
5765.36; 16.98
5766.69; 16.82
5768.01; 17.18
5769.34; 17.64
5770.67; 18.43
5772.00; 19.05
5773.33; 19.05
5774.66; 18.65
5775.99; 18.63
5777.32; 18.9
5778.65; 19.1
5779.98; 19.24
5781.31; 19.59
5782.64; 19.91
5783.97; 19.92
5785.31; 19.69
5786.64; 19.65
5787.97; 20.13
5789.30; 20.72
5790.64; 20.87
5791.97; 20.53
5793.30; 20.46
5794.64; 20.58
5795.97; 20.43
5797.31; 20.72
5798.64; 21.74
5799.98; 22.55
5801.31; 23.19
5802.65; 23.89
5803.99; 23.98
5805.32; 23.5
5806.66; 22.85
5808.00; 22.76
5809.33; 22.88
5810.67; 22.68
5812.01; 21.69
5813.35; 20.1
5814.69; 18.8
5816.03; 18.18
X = 3.0 angstroms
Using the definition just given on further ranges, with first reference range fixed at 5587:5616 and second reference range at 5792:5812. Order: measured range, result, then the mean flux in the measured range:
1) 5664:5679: 2.3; 15.4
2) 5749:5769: 0.7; 20.1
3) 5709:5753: 1.7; 19.3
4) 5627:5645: 2.9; 14.3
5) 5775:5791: 1.5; 19.7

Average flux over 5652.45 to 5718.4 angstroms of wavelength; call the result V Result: 17.2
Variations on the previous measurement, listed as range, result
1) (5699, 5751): 19.1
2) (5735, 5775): 20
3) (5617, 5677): 15.4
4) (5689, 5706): 18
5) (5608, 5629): 15.3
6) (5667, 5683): 15.5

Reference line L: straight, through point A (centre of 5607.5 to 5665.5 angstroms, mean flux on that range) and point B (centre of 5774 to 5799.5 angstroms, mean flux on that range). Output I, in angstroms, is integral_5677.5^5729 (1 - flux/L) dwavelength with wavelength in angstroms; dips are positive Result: -1.1 angstroms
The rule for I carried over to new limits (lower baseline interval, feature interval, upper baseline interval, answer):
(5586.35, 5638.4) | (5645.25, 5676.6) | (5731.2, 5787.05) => 1.32 angstroms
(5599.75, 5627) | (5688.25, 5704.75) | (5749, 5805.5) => -0.21 angstroms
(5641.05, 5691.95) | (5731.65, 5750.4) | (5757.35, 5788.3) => -1.96 angstroms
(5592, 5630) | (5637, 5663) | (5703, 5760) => 0.94 angstroms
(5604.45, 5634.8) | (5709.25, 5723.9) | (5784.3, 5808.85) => 0.14 angstroms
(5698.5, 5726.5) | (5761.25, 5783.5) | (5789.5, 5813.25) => 2.44 angstroms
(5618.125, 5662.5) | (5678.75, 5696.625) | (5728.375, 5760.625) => 0.81 angstroms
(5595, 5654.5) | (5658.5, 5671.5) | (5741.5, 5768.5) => 0.72 angstroms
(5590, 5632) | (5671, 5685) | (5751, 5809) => 1.30 angstroms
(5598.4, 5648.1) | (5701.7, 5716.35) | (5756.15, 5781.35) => -1.37 angstroms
